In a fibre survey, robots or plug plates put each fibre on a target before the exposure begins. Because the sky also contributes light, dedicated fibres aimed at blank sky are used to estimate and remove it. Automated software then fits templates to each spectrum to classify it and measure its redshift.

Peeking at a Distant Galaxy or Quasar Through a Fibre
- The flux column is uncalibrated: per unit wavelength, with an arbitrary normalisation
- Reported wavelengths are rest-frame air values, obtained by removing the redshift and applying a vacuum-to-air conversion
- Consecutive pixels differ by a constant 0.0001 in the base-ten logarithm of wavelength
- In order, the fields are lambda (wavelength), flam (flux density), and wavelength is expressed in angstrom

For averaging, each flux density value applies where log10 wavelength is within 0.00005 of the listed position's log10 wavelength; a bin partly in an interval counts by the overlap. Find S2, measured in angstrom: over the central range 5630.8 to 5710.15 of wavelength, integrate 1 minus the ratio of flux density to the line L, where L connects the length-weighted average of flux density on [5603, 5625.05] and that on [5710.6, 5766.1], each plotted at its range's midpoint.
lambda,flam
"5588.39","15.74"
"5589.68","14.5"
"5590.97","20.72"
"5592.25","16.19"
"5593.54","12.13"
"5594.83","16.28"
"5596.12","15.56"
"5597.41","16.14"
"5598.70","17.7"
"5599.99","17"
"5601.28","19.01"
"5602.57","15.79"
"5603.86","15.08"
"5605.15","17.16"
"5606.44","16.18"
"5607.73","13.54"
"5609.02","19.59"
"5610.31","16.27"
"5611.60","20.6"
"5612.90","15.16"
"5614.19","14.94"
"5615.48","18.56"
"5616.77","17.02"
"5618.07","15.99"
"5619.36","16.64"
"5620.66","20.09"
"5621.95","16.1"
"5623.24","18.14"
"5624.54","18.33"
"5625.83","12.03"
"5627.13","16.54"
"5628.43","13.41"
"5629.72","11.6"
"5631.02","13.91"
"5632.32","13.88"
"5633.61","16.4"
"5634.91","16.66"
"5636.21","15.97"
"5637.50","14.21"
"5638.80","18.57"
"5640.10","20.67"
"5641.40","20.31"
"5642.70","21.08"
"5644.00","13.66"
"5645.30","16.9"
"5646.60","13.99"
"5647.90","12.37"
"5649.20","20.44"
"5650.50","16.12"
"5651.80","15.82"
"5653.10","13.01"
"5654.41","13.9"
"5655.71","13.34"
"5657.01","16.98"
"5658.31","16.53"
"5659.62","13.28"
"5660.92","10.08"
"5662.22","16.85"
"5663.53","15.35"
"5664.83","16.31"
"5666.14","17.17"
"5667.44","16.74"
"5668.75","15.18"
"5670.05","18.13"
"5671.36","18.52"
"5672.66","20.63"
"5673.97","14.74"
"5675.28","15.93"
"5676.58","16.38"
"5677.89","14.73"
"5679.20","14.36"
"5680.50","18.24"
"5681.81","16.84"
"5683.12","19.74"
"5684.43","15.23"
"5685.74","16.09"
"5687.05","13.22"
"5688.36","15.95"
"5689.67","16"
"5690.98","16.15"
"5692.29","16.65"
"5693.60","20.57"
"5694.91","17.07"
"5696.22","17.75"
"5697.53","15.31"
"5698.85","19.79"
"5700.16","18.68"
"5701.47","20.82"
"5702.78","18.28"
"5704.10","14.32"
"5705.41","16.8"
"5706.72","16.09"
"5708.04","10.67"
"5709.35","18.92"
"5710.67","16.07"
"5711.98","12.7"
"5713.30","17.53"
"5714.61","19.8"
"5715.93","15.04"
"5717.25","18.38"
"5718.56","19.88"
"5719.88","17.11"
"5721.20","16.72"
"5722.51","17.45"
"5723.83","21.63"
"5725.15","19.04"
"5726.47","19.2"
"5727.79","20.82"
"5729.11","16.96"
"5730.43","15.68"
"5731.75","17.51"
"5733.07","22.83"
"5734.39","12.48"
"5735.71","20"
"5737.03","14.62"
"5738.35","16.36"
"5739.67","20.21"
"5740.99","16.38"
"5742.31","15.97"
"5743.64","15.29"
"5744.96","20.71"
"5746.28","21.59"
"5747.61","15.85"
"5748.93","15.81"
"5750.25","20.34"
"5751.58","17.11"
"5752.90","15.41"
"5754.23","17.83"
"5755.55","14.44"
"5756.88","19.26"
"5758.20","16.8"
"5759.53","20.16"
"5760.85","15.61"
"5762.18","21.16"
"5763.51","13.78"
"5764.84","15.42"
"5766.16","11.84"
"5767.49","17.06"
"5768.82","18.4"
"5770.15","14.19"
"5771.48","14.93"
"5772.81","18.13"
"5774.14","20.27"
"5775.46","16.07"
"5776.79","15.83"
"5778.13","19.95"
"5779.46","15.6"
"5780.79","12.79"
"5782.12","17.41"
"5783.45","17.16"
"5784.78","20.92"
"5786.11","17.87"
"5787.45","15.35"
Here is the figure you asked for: 3.9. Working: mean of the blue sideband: 17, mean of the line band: 16.4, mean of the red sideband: 17.5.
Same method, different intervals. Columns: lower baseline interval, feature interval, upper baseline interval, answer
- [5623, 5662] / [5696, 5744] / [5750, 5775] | -2.8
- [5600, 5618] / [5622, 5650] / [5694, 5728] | 1.4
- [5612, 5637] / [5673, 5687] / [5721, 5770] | 0.4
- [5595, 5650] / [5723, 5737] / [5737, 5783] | -1.3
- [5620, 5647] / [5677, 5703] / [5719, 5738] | 0.4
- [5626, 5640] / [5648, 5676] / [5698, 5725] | 0.2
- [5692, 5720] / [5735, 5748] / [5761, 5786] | -0.6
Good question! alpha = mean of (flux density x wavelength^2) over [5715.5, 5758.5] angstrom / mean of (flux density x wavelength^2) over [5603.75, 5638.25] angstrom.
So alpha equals 1.1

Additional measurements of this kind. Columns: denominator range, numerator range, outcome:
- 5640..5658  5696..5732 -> 1.10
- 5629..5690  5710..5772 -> 1.11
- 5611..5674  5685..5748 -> 1.10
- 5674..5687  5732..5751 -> 1.12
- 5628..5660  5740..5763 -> 1.16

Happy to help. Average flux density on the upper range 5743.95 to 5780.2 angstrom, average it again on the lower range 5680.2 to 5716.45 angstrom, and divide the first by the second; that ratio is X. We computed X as 1.0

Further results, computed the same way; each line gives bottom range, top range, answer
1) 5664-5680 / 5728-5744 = 1.04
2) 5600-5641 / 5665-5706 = 1.03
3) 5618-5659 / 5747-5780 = 1.05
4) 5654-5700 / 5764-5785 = 1.01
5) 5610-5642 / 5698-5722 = 1.04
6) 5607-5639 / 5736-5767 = 1.06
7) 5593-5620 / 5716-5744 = 1.08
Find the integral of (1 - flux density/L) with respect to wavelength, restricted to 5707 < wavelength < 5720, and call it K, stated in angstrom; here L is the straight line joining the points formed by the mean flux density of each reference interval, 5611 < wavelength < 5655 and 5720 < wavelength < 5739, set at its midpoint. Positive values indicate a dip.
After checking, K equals 0.79 angstrom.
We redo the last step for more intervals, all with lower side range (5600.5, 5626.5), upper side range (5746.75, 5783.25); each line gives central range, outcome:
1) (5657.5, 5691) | 1.4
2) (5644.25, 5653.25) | 0.7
